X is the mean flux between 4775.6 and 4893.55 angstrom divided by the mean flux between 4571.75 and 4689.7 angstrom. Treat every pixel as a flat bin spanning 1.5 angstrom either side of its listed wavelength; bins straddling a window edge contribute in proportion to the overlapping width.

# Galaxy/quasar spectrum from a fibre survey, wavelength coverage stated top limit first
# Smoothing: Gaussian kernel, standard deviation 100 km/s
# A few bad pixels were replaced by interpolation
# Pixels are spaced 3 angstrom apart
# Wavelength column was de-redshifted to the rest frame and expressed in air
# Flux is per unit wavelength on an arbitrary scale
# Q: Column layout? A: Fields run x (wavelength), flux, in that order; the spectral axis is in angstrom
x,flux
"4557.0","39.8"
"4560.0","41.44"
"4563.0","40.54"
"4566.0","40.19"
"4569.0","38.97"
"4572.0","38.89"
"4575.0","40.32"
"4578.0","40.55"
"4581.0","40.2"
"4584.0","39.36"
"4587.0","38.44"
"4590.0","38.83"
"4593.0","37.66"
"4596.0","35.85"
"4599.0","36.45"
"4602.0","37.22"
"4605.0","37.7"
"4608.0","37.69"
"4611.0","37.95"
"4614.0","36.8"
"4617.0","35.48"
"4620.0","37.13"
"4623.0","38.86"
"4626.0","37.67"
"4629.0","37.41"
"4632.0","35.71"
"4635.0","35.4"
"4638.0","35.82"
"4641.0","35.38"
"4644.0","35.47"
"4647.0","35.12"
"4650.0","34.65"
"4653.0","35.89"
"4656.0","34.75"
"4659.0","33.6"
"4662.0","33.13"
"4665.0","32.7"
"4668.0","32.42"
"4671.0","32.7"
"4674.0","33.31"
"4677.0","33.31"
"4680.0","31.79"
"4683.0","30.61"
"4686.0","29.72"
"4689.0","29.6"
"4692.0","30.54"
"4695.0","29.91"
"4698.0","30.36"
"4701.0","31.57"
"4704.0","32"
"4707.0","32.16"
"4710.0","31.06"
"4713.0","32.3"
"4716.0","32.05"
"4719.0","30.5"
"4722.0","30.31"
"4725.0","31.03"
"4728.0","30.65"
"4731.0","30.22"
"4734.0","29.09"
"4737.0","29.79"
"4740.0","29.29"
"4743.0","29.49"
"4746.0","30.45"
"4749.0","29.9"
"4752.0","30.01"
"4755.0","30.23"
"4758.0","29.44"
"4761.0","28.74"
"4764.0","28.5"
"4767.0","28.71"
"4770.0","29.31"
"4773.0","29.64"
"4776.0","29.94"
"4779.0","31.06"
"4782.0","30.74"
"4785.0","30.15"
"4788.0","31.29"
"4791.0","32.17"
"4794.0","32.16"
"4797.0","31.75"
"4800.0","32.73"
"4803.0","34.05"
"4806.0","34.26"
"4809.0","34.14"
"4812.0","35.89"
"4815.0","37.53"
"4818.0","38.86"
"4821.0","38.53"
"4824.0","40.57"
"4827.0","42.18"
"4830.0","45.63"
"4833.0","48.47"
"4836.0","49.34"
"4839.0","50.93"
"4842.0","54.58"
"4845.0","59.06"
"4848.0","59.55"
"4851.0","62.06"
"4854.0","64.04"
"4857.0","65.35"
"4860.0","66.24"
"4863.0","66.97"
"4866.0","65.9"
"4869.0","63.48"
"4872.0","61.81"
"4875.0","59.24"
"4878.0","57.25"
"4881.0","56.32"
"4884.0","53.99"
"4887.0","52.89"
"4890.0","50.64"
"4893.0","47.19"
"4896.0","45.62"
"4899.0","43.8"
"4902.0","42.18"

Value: 1.32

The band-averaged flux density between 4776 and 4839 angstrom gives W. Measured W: 36.8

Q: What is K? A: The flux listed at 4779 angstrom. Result 31.06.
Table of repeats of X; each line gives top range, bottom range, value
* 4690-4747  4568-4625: 0.80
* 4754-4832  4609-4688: 0.97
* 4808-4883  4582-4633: 1.42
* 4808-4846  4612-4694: 1.29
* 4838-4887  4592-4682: 1.70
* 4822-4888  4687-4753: 1.85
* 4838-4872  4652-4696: 1.92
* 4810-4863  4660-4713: 1.61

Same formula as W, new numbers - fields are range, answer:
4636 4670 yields 34.4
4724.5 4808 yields 30.5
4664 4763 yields 30.8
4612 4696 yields 34.2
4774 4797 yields 31.1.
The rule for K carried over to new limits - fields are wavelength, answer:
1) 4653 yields 35.89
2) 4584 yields 39.36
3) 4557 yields 39.8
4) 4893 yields 47.19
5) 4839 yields 50.93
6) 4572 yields 38.89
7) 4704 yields 32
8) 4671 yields 32.7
